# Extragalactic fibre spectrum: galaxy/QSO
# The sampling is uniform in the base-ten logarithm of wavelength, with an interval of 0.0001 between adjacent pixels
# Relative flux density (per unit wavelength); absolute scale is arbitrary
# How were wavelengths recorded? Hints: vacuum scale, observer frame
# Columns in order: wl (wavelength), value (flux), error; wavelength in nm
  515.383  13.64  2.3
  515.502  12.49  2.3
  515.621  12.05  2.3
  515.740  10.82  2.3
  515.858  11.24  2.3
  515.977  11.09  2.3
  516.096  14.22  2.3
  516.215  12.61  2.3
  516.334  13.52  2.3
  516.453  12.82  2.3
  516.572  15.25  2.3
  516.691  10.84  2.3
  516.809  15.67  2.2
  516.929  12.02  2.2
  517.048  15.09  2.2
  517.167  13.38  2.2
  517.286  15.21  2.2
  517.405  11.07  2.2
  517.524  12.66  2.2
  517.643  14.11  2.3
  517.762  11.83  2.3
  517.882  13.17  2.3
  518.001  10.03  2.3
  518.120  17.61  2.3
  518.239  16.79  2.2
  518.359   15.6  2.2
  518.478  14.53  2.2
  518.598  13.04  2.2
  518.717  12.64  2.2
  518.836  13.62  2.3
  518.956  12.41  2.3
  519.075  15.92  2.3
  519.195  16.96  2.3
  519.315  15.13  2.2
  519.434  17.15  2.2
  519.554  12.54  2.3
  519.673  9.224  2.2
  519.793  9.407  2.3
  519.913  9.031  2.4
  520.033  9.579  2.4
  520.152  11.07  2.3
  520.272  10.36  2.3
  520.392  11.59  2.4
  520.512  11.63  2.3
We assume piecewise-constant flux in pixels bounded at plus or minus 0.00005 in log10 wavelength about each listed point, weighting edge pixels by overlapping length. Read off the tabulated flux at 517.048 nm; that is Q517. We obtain 15.09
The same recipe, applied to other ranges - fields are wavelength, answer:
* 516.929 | 12.02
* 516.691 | 10.84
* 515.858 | 11.24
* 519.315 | 15.13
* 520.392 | 11.59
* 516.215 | 12.61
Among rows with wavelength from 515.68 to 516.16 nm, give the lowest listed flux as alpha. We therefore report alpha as 10.82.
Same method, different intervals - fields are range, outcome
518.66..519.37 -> 12.41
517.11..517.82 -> 11.07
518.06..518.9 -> 12.64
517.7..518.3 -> 10.03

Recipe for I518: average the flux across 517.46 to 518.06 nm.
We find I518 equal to 12.4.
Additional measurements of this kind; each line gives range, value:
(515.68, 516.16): 11.8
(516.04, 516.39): 13.4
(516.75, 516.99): 13.8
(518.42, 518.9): 13.4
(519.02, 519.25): 16.4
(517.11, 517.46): 13.3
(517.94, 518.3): 14.8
